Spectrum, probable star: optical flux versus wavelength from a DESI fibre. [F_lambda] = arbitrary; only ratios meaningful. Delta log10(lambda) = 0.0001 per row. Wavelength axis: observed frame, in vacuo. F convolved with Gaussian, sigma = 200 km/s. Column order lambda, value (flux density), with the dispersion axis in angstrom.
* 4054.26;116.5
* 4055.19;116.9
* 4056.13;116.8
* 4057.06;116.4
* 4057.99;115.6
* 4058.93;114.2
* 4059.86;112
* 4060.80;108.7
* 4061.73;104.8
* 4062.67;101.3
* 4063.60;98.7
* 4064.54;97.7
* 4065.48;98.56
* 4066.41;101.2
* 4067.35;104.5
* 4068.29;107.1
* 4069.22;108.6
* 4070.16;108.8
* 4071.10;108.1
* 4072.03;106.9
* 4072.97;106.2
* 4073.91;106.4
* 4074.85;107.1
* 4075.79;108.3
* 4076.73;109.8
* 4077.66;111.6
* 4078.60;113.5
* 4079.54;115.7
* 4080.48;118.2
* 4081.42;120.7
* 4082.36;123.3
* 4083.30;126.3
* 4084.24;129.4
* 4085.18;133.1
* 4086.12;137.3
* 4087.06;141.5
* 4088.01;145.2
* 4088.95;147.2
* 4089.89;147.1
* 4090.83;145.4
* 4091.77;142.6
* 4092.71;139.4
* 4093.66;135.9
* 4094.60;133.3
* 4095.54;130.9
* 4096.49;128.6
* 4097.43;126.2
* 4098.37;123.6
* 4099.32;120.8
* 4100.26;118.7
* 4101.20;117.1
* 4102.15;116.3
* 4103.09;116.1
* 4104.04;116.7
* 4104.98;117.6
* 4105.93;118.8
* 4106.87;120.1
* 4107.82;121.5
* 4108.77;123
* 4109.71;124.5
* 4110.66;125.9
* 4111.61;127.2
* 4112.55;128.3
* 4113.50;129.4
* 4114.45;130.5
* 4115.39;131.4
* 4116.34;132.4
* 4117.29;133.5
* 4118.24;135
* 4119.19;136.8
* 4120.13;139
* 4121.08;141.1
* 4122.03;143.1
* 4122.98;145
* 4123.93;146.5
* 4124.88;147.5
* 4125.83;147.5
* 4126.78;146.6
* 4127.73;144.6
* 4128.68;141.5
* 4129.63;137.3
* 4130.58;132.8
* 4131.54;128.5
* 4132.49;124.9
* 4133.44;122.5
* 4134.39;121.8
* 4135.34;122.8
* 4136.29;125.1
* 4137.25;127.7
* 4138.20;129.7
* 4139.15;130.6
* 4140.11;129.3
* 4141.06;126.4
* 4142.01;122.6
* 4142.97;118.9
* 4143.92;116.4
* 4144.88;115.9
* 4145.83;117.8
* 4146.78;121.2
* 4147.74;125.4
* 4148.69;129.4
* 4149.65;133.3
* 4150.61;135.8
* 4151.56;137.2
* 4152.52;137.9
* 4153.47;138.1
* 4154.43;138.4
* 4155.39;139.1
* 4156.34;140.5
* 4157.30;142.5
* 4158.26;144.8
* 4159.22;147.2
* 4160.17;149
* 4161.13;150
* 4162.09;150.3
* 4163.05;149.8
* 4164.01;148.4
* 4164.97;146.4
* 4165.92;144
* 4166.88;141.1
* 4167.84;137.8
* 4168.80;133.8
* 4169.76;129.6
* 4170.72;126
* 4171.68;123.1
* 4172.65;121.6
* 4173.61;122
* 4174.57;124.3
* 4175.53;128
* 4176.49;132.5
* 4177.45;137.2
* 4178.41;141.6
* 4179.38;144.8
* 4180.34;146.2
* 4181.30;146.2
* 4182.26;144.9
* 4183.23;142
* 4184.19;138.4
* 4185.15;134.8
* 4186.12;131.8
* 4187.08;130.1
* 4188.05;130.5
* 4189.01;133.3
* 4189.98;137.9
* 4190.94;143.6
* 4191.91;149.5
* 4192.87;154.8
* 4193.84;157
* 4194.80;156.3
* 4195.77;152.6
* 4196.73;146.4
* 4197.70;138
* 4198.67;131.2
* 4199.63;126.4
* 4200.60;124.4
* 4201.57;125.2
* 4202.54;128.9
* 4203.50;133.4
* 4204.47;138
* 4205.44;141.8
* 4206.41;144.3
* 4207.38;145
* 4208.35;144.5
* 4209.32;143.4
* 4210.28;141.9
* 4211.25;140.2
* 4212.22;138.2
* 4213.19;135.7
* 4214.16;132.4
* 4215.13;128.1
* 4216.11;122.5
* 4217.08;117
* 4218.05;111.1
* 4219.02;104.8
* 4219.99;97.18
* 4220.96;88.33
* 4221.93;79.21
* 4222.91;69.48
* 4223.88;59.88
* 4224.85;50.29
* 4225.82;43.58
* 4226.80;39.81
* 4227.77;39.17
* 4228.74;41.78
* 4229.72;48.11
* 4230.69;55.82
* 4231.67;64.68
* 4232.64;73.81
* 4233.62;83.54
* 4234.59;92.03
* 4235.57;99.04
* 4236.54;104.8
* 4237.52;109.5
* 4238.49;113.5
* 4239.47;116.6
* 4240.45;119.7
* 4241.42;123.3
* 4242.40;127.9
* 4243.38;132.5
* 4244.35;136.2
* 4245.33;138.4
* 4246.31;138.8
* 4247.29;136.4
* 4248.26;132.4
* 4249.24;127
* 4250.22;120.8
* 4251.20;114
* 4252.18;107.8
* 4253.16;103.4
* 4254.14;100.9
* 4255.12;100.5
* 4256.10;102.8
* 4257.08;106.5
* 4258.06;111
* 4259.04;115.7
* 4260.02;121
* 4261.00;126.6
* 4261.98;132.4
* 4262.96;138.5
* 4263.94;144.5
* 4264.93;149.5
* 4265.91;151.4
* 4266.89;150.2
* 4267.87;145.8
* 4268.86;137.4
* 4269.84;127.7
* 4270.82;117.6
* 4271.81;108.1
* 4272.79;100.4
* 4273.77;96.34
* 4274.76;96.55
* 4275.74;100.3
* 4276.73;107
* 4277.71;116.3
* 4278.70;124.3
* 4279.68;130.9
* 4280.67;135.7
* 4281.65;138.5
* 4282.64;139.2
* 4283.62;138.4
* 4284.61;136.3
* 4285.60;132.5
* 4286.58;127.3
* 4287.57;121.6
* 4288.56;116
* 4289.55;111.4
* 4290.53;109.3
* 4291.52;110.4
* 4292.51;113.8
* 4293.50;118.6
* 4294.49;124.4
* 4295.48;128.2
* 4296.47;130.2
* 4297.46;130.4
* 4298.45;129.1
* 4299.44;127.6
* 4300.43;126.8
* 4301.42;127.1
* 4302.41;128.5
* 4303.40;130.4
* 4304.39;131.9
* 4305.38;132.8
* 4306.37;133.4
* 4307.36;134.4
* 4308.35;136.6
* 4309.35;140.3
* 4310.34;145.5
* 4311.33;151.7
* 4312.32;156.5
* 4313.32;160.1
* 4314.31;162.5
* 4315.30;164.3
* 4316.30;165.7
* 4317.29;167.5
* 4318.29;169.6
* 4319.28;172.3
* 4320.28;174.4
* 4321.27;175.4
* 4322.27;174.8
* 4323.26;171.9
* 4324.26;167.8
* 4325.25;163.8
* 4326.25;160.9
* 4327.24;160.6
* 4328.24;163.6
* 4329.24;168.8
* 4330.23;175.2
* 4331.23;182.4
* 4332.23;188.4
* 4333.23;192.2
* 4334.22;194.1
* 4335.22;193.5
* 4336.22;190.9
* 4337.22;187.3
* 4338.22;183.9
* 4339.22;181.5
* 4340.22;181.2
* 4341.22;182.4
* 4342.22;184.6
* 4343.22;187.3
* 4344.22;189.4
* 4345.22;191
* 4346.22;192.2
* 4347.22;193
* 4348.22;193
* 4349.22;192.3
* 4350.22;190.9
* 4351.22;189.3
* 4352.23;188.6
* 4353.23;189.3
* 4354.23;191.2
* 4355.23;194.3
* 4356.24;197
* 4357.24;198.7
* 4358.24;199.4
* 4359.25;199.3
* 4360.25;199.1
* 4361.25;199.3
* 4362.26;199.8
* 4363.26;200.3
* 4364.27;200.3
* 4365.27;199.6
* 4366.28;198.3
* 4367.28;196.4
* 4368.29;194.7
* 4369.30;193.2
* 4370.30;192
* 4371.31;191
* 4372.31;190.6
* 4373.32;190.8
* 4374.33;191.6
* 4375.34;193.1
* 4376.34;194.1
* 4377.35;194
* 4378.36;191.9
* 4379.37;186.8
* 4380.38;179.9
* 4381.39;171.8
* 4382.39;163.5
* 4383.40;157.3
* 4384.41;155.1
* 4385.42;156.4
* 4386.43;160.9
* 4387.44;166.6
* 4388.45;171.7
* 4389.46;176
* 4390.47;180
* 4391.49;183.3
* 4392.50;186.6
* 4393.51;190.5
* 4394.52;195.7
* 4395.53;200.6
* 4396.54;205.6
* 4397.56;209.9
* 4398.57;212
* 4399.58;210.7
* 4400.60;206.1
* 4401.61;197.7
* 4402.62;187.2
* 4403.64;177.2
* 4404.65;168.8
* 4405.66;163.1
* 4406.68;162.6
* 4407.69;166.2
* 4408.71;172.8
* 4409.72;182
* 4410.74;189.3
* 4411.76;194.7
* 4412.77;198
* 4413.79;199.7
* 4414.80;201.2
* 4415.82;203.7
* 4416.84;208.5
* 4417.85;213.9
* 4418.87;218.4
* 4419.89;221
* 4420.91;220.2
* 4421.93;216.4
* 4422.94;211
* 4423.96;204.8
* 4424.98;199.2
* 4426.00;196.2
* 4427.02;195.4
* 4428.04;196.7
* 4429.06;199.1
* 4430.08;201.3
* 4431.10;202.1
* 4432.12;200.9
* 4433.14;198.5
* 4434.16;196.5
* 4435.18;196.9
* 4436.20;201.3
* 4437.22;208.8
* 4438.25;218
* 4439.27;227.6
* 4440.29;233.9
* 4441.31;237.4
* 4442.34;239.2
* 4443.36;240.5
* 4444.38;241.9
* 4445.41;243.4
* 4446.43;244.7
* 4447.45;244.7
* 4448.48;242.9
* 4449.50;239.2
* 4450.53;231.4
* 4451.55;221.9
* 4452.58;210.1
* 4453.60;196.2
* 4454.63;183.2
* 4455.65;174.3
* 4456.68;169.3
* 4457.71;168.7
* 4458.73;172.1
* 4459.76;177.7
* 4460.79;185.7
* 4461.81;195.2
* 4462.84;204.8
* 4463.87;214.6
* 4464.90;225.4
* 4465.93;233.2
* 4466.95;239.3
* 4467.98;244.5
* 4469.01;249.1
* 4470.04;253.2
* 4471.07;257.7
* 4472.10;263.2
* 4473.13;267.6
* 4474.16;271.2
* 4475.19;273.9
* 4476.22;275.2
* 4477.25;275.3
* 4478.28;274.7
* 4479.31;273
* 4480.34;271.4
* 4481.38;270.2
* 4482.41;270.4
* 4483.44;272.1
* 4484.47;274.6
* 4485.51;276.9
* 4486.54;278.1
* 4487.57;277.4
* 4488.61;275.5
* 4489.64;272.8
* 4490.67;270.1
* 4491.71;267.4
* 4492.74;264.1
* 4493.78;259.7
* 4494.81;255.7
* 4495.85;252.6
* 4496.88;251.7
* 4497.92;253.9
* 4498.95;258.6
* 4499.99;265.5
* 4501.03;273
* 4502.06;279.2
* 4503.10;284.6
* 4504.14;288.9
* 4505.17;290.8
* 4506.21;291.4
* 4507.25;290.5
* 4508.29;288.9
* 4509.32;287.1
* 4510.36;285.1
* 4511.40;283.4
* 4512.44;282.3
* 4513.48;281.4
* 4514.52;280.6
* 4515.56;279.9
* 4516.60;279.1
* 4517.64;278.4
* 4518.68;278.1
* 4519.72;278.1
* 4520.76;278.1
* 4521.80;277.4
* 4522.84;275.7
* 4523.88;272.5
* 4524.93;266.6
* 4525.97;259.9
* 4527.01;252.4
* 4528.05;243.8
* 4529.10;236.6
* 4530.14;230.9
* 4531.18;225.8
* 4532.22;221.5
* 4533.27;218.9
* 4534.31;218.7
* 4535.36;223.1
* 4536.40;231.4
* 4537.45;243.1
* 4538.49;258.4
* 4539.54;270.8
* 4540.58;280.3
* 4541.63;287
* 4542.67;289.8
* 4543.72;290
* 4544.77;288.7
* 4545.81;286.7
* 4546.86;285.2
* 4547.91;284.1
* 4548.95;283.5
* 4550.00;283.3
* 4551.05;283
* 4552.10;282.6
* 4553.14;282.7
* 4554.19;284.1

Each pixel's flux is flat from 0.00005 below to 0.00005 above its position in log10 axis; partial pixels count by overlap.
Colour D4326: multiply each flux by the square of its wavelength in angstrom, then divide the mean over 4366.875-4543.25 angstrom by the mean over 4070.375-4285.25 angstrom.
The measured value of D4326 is 2.1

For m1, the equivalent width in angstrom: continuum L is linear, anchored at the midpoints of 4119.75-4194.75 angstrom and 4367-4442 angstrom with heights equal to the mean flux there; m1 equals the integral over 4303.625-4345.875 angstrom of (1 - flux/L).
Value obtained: 1.6 angstrom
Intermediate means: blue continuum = 136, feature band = 169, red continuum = 194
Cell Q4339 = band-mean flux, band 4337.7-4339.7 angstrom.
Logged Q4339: 183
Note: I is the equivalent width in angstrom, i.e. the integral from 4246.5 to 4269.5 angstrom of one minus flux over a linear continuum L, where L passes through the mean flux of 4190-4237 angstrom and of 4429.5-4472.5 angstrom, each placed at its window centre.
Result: 1.0 angstrom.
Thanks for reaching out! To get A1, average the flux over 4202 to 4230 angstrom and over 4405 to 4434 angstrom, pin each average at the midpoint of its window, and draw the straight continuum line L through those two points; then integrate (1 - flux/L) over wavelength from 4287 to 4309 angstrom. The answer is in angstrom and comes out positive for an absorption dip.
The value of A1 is 2.7 angstrom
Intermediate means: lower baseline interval 105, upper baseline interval 198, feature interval 125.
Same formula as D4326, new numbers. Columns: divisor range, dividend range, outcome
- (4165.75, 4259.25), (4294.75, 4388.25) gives 1.55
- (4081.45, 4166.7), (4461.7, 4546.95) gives 2.37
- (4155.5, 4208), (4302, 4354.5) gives 1.32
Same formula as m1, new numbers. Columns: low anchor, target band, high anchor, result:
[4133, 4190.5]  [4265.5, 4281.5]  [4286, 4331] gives 2.3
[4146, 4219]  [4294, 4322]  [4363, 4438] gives 3.9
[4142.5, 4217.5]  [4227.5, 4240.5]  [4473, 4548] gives 6.2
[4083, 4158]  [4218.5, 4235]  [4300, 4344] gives 9.1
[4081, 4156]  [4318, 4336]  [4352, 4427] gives 0.2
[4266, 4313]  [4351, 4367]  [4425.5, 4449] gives -2.5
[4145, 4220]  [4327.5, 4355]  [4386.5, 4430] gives -1.5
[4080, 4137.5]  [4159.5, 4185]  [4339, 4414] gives 1.1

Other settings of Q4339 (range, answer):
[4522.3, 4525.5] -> 271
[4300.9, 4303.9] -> 129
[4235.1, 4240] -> 109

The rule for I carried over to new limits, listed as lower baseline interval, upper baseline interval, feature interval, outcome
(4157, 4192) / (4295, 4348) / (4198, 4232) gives 9.2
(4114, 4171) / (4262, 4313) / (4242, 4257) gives 1.1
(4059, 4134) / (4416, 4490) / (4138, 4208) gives 5.0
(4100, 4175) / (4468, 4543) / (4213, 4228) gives 6.8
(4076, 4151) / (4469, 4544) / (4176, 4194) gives 1.6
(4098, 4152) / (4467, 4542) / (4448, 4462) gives 2.8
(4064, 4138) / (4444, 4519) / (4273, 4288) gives 5.1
